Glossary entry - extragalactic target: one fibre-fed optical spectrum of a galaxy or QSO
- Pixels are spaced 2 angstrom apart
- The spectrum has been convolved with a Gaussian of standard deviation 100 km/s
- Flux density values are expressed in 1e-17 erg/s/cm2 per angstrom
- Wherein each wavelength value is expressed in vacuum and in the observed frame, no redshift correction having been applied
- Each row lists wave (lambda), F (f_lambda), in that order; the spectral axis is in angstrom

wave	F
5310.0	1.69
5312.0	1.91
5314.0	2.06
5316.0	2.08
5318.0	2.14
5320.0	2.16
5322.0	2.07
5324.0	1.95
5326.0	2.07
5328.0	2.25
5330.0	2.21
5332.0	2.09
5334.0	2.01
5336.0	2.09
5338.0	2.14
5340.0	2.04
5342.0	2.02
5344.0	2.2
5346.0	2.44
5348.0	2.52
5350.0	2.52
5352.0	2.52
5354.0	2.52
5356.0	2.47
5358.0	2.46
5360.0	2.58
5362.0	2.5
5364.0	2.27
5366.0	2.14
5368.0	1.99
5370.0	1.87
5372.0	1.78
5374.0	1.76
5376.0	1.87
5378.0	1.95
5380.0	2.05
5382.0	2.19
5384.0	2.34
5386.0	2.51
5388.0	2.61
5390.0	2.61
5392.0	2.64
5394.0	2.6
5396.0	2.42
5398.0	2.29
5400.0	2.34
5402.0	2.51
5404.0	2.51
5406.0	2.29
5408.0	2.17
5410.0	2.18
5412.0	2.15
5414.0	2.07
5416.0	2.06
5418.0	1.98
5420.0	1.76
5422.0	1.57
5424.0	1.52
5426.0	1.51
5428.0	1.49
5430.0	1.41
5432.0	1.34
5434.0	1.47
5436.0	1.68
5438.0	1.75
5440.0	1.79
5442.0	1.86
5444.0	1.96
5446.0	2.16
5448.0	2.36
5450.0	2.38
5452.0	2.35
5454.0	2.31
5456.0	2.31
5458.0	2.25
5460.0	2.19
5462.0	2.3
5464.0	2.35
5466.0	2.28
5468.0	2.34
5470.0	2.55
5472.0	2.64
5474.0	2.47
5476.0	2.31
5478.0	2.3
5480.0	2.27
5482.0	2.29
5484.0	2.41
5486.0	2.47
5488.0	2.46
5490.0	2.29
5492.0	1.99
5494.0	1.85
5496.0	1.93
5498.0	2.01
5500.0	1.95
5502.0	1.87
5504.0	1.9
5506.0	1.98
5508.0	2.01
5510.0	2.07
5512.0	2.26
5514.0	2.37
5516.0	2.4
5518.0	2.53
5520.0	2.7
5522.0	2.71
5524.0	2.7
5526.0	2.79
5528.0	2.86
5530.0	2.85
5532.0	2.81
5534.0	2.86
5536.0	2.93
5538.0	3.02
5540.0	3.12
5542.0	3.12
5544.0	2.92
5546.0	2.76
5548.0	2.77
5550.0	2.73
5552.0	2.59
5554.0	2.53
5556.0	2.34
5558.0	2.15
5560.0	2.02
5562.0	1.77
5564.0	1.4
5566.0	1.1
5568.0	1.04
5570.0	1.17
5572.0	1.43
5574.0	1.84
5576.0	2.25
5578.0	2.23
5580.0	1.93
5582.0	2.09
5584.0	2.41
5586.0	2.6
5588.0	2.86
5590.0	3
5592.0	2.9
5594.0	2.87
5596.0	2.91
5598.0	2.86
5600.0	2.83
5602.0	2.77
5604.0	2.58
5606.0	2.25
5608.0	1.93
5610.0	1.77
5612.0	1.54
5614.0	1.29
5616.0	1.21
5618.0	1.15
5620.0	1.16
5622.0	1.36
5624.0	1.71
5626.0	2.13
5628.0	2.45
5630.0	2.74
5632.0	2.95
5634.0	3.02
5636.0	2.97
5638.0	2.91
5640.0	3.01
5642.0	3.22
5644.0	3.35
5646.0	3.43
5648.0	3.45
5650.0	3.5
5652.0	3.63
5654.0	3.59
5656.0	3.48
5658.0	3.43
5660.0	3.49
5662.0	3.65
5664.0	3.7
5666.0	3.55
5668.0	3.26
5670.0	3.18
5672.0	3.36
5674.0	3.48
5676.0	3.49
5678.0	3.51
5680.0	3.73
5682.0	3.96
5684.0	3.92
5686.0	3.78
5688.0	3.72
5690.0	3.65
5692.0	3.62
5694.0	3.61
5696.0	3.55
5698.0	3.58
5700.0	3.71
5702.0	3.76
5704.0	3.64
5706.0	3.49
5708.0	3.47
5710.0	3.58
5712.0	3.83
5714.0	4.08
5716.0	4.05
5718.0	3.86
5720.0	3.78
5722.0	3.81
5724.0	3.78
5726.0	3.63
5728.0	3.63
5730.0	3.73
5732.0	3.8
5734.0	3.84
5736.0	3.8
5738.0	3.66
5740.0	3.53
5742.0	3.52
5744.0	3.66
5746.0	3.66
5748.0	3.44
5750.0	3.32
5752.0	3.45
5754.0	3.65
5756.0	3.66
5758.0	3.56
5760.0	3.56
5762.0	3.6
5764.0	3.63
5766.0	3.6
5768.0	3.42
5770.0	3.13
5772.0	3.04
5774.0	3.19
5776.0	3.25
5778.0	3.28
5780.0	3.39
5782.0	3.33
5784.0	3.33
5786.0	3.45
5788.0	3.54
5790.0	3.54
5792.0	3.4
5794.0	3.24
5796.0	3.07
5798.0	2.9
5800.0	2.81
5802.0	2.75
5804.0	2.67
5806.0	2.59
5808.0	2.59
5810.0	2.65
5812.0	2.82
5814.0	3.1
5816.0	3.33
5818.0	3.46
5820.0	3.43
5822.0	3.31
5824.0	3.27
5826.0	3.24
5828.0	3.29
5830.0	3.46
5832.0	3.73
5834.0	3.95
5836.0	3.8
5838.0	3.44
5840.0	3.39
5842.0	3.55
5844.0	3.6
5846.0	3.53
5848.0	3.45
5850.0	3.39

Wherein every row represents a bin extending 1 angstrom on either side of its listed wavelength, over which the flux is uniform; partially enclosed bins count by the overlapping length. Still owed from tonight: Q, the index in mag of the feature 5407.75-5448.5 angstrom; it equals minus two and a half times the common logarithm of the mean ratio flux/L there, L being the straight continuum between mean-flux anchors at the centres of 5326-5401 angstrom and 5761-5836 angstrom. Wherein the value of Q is 0.311 mag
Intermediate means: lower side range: 2.26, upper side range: 3.24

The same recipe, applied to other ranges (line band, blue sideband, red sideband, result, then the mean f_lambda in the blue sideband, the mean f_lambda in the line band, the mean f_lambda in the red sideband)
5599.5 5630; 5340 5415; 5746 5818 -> 0.45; 2.29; 1.89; 3.25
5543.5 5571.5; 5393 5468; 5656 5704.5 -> 0.34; 2.06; 2.07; 3.59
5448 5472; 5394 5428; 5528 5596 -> -0.08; 2.08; 2.34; 2.39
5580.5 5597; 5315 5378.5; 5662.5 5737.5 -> 0.19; 2.18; 2.68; 3.67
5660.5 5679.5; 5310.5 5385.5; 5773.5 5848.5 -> -0.18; 2.17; 3.47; 3.27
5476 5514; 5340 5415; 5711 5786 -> 0.25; 2.29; 2.14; 3.58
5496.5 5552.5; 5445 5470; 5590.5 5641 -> -0.11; 2.31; 2.55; 2.3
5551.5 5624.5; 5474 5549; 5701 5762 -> 0.37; 2.46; 2.05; 3.67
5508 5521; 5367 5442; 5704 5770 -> 0.09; 2.03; 2.36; 3.65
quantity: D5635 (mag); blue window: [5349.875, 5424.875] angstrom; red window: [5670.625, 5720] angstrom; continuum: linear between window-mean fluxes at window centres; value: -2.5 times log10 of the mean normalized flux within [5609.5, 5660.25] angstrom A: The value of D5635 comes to 0.29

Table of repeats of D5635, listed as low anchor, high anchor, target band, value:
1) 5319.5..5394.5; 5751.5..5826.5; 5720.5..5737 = -0.207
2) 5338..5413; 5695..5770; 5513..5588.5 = 0.230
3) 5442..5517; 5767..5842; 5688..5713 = -0.238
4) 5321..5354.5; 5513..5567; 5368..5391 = 0.073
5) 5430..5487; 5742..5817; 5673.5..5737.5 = -0.229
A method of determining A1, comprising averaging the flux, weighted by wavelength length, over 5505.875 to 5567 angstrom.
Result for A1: 2.5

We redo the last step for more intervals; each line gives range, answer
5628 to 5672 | 3.29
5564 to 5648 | 2.28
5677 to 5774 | 3.64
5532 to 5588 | 2.28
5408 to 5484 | 2.06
